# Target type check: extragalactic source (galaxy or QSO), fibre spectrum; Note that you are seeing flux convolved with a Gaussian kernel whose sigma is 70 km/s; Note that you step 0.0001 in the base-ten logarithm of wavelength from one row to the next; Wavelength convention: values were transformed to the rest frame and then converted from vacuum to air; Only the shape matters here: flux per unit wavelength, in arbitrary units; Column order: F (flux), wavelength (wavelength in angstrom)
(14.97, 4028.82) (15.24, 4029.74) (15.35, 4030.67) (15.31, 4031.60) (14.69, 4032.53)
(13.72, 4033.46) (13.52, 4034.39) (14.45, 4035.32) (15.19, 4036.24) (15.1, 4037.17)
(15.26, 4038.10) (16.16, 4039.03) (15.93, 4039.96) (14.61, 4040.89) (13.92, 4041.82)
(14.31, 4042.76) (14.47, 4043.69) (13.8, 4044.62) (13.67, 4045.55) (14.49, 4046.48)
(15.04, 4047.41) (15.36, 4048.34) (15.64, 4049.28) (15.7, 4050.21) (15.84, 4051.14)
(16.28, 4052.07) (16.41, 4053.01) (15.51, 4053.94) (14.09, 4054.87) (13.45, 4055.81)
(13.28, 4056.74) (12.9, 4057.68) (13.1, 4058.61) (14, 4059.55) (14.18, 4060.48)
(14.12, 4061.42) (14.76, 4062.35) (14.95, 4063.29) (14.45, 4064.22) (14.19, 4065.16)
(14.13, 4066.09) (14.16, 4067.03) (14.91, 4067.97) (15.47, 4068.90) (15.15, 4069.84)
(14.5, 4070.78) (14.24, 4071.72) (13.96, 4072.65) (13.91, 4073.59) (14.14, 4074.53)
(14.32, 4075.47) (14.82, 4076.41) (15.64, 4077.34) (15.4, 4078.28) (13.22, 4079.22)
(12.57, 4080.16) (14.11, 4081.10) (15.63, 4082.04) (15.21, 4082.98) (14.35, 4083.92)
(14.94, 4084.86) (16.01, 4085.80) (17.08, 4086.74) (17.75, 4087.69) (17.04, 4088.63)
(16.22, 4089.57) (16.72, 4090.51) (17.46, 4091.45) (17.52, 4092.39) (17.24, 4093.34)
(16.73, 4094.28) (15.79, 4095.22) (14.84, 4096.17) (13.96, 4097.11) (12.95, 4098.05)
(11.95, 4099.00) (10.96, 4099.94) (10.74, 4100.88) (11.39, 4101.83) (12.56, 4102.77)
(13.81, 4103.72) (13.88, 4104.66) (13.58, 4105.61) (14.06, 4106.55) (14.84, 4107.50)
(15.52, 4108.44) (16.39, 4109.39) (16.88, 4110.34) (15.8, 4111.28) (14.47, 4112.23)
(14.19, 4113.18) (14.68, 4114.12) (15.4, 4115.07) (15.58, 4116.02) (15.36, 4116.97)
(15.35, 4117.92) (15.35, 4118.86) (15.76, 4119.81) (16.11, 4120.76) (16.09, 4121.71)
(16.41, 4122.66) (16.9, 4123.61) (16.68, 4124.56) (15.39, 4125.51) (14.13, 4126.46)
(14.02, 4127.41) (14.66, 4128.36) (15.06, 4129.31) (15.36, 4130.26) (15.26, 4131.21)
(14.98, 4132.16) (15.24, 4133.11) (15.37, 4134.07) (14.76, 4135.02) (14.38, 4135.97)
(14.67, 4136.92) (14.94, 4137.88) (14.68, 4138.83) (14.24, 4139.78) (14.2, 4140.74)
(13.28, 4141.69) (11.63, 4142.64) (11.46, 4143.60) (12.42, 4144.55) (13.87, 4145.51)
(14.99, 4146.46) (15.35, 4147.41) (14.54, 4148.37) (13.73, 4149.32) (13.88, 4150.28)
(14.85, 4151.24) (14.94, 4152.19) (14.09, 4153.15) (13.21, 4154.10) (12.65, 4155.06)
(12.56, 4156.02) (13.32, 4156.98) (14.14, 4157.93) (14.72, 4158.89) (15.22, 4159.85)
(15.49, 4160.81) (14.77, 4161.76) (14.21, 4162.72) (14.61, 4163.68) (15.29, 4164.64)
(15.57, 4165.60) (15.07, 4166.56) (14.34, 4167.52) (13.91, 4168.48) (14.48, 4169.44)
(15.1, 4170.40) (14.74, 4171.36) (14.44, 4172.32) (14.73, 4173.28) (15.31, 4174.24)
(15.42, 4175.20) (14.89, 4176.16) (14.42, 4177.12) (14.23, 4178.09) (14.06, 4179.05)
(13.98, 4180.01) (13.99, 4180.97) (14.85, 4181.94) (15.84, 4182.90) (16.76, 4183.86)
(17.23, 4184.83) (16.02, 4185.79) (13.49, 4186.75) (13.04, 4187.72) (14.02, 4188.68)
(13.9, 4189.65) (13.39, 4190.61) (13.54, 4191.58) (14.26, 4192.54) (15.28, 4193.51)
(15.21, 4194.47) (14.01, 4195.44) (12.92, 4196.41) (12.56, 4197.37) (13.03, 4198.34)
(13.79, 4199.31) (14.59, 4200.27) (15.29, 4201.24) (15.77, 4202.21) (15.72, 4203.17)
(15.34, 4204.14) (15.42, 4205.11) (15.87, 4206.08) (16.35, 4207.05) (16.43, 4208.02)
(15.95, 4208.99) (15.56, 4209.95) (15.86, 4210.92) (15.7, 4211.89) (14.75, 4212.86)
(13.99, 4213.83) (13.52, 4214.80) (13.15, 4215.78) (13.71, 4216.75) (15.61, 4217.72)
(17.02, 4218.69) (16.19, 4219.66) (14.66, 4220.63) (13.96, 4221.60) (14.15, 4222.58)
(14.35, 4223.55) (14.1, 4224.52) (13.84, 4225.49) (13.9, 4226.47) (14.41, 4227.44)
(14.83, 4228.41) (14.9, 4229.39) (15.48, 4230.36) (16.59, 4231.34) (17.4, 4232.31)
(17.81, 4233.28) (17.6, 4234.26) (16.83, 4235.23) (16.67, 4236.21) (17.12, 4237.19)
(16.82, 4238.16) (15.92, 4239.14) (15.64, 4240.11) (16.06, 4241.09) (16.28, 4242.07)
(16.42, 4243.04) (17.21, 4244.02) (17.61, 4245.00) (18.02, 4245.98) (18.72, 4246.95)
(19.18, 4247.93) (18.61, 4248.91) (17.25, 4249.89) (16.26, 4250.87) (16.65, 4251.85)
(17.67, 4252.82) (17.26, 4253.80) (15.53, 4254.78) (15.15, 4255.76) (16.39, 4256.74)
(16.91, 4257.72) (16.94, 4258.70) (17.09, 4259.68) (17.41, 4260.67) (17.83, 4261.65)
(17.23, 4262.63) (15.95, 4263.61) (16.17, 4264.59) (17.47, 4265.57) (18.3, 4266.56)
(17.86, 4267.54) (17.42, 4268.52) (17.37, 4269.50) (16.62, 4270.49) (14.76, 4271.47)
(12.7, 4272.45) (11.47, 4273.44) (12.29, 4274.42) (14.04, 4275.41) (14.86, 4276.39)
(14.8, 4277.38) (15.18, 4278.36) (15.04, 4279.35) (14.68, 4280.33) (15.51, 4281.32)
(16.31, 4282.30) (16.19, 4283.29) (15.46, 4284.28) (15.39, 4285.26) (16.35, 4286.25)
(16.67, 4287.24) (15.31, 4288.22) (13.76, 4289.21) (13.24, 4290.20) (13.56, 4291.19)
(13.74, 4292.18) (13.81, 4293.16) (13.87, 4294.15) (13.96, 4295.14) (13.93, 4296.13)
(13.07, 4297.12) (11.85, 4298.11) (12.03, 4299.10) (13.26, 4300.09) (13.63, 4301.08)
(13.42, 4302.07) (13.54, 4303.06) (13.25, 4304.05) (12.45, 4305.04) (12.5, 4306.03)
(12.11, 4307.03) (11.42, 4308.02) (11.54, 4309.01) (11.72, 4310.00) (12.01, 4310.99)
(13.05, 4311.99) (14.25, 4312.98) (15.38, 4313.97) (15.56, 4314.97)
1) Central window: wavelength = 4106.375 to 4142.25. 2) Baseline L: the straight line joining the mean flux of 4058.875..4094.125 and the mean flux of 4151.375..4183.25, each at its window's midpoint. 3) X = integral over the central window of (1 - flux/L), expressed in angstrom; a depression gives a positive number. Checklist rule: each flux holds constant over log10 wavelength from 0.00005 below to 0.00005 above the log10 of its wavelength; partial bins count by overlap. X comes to -0.9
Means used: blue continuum 15.1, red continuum 14.5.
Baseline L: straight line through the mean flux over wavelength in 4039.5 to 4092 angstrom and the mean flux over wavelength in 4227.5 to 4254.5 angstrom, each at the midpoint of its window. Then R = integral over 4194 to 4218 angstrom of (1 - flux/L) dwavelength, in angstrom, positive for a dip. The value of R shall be 2.44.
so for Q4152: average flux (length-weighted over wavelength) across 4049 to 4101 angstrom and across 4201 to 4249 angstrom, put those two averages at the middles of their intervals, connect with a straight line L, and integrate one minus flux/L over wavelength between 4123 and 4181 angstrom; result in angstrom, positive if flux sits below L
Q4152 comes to 3.2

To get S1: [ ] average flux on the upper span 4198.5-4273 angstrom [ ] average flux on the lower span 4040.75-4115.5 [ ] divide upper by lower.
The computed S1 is 1.1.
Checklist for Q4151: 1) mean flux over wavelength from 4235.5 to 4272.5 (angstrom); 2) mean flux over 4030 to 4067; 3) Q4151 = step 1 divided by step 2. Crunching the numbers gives 1.15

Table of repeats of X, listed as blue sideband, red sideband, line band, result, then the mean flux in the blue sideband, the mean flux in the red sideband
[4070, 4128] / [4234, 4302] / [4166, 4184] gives 0.7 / 15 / 15.7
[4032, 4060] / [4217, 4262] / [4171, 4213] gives 2.9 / 14.7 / 16.3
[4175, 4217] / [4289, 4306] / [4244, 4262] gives -4.3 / 14.7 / 13.3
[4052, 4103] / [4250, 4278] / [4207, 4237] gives 0.8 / 14.6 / 16.1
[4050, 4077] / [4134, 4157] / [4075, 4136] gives -3.6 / 14.5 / 13.9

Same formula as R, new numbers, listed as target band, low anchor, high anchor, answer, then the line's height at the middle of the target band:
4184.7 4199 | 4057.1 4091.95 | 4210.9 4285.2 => 1.4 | 15.6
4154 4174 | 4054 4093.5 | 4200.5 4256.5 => 1.4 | 15.5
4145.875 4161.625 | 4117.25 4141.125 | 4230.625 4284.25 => 1.2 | 15.4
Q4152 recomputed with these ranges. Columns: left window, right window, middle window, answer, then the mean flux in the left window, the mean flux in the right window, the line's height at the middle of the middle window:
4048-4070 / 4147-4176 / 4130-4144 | 0.2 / 14.7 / 14.5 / 14.5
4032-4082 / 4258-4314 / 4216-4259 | -4.8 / 14.6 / 14.6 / 14.6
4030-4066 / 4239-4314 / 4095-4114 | 1.1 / 14.7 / 15.2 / 14.8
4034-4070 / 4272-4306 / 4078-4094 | -1.4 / 14.7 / 14.1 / 14.6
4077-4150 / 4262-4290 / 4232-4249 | -2.0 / 14.8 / 15.5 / 15.4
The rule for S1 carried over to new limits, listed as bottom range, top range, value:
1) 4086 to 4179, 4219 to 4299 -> 1.07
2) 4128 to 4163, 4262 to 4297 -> 1.06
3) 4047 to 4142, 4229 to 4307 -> 1.05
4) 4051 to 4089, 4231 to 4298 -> 1.09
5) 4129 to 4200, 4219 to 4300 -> 1.09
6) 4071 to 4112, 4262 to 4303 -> 1.00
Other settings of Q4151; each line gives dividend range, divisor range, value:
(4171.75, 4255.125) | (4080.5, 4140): 1.02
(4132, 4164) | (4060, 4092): 0.94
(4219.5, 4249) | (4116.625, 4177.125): 1.10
